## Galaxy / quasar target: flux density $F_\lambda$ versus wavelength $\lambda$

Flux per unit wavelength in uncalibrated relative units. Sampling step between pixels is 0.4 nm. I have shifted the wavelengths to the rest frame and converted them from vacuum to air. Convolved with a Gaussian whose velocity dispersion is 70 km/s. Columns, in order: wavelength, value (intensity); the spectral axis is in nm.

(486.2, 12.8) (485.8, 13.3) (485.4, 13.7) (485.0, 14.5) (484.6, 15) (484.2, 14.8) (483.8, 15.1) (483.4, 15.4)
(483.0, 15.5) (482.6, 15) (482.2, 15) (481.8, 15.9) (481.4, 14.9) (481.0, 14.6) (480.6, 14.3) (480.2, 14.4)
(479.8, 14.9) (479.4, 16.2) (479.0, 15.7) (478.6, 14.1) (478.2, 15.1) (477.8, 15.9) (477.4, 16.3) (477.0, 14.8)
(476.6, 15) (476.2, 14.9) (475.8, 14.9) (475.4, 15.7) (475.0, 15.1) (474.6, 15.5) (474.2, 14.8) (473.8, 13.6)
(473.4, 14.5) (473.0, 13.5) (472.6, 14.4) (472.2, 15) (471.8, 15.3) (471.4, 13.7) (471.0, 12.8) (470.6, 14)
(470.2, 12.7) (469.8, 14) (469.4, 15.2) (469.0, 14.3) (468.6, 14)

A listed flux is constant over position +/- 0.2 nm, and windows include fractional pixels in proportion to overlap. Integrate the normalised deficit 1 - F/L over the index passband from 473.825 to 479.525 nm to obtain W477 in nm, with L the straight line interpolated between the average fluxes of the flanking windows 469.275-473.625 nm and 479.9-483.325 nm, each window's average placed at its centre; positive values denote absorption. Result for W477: -0.27 nm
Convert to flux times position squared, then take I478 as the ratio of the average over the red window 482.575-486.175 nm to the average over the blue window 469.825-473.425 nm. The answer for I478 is 1.10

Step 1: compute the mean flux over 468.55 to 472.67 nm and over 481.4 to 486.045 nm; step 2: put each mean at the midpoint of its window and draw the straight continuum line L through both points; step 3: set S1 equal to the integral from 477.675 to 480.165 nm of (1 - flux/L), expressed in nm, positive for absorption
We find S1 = -0.12 nm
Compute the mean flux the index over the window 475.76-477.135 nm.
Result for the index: 14.9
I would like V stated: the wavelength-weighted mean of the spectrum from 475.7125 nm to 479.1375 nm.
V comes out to 15.2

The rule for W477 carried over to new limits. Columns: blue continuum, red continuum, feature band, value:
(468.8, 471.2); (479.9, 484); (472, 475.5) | -0.11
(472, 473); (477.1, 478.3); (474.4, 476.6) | 0.00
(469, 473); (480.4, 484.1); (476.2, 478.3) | -0.11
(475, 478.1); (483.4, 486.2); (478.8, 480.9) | -0.02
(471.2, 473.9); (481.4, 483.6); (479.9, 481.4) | 0.06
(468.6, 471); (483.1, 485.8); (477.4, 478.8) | -0.08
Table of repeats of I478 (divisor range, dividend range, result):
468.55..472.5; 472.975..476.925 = 1.07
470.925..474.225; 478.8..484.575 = 1.11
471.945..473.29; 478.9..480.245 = 1.10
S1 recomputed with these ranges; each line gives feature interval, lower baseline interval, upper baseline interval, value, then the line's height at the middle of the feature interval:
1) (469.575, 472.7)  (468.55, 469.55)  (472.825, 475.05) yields 0.11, 14.5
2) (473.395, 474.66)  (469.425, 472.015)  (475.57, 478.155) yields 0.01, 14.6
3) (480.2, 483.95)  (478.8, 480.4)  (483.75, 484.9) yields 0.01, 15.1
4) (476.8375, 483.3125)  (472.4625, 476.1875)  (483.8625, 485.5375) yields -0.24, 14.6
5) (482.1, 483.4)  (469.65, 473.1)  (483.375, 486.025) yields -0.07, 14.4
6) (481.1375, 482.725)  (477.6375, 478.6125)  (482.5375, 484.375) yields 0.00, 15.2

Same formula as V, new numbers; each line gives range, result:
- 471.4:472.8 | 14.7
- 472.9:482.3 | 15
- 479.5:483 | 14.9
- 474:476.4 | 15.1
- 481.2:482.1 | 15.4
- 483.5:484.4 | 15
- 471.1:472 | 14.3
